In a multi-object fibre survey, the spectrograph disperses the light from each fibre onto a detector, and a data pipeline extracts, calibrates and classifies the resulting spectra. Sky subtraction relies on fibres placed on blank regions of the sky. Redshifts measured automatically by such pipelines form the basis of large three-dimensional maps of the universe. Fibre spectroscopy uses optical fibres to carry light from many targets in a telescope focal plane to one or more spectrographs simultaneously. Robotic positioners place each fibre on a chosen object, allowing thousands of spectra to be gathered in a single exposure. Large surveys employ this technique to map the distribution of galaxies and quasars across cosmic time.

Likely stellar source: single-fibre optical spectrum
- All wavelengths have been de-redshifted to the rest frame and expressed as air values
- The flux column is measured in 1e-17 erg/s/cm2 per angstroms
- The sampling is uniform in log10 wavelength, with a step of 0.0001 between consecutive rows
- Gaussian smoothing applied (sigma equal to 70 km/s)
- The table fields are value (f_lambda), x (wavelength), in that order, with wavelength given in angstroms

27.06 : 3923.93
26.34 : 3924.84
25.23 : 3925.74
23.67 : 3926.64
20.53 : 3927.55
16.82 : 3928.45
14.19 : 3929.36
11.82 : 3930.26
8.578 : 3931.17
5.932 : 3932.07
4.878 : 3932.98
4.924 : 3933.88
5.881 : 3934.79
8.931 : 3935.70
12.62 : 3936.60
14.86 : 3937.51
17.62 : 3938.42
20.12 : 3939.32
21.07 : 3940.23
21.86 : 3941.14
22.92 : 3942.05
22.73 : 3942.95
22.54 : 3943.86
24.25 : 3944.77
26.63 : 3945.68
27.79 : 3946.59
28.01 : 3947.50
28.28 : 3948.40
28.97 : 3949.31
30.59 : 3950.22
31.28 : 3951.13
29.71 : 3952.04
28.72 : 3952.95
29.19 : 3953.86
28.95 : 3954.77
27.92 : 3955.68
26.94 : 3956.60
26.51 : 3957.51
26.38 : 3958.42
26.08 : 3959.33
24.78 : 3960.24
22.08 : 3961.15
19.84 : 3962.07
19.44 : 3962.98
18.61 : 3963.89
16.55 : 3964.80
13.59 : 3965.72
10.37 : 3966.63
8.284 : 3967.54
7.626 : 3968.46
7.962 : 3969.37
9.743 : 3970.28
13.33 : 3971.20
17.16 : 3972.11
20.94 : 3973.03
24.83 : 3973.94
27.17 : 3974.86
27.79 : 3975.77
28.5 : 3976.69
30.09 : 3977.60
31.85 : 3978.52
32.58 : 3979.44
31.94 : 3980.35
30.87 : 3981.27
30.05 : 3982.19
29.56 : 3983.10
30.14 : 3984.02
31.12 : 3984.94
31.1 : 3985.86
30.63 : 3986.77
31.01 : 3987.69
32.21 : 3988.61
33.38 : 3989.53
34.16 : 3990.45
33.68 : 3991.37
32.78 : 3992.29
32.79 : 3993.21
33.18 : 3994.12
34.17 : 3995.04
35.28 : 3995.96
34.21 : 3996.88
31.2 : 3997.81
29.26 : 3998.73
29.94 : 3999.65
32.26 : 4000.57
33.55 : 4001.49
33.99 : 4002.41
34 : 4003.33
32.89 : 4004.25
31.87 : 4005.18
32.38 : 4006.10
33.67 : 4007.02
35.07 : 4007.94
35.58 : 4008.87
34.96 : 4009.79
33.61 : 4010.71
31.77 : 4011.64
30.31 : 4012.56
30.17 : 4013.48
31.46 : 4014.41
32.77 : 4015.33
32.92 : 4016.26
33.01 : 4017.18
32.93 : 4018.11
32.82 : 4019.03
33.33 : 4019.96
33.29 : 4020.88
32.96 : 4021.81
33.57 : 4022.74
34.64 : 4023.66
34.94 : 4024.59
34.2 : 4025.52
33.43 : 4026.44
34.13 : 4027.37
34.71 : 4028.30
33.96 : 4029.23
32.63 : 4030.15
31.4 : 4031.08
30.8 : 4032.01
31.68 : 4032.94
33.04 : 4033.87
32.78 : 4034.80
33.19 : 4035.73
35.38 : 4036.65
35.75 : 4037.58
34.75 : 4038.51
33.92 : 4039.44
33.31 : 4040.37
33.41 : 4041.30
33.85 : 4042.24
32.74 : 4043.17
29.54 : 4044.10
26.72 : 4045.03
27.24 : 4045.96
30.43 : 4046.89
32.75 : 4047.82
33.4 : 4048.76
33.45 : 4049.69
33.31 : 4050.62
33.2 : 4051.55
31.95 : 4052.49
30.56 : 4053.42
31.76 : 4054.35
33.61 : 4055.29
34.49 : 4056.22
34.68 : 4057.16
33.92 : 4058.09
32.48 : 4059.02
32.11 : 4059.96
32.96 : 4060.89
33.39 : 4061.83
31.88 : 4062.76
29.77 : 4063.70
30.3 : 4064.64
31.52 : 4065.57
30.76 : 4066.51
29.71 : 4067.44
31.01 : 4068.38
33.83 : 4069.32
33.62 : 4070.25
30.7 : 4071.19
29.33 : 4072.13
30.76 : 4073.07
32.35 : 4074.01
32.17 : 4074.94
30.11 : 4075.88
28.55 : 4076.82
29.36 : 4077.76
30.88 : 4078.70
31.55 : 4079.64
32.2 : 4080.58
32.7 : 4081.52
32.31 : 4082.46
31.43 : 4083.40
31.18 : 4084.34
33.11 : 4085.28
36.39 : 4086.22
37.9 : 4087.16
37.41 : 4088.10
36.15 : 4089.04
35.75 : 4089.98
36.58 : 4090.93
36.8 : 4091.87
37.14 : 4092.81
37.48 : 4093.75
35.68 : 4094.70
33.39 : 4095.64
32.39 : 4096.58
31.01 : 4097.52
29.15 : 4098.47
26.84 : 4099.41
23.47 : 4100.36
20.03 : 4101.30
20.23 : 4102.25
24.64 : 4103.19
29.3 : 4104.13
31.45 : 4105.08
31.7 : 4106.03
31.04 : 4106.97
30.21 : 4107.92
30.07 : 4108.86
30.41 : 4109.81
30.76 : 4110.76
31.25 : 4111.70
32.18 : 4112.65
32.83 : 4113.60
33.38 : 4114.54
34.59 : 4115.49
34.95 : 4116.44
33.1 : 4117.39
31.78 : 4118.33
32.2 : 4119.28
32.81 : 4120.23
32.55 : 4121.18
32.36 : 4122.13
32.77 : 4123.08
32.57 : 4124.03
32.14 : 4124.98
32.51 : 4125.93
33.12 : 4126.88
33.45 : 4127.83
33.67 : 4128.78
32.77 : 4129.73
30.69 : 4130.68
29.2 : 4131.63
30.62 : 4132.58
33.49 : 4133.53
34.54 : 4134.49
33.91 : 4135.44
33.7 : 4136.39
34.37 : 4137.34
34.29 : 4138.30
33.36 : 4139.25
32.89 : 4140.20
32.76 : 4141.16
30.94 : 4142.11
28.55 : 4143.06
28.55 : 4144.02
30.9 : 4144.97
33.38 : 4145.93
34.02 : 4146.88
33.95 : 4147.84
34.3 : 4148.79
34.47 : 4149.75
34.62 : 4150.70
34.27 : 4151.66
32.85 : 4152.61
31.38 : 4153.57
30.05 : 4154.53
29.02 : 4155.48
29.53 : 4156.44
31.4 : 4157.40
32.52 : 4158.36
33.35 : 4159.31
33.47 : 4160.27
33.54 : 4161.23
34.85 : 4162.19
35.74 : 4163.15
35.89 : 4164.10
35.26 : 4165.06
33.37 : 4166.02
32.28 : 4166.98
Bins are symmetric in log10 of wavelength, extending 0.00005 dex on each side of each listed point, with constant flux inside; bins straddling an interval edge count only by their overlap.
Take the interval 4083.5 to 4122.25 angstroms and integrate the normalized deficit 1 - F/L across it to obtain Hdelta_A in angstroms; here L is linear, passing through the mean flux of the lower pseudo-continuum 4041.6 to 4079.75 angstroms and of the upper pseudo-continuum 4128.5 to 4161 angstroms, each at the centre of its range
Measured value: 0.0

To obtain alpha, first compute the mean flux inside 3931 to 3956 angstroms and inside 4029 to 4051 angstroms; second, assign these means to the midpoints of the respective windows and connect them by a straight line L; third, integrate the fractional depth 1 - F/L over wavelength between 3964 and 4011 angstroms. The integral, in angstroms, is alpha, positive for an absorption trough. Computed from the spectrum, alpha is -2.71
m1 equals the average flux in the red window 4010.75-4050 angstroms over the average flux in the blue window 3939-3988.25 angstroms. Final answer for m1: 1.34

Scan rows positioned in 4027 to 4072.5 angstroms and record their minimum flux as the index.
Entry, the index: 26.72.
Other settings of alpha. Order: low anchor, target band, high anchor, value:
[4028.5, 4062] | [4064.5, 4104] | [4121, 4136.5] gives 1.2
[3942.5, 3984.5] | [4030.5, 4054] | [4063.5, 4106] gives -2.8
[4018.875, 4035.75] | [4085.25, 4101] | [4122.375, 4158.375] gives -0.5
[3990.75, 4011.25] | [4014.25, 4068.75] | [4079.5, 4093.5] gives 2.1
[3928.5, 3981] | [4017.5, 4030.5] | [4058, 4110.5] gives -3.5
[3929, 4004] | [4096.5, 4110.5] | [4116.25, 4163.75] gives 1.3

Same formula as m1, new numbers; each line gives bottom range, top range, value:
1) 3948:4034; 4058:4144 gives 1.10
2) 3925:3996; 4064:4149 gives 1.38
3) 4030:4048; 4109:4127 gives 1.01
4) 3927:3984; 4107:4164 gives 1.53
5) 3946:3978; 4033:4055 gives 1.43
